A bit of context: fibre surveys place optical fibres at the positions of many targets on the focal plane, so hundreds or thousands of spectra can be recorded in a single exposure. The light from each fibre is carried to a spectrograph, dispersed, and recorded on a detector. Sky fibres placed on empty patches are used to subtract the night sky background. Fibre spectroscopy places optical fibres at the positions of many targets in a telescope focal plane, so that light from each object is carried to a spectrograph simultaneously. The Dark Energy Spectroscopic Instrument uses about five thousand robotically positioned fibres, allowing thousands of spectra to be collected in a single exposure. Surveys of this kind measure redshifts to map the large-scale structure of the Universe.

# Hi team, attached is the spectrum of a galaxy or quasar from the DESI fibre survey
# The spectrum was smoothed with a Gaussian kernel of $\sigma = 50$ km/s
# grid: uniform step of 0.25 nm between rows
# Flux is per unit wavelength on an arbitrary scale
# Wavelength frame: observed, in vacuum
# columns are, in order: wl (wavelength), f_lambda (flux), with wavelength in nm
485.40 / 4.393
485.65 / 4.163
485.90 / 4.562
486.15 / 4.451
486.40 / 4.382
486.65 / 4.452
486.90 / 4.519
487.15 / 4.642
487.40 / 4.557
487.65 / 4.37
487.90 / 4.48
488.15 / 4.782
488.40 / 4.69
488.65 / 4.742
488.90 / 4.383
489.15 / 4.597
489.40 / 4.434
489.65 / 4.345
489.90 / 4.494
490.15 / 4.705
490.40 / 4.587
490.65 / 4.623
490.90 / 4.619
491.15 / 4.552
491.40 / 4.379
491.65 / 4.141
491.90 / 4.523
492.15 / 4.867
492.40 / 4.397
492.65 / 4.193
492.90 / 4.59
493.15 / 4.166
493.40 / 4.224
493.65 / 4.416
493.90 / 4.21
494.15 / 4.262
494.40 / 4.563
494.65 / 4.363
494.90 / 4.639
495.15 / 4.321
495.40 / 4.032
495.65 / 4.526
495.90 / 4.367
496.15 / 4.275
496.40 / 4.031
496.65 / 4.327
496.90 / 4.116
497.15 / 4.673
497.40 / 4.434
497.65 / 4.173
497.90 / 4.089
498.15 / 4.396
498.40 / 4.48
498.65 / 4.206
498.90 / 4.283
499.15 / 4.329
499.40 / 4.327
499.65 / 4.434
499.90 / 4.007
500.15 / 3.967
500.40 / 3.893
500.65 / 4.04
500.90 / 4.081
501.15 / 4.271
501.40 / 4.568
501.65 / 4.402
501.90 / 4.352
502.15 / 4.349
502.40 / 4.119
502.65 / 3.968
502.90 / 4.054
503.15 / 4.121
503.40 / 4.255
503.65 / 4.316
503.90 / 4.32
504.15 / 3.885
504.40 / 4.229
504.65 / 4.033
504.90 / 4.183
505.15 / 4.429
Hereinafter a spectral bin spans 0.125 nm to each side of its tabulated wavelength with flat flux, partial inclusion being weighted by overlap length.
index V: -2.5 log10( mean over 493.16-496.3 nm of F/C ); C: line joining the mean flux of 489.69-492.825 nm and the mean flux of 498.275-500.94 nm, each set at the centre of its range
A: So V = 0.01 mag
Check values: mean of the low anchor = 4.5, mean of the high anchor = 4.19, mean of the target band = 4.34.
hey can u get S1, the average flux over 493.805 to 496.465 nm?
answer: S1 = 4.33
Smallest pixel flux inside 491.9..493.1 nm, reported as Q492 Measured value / 4.193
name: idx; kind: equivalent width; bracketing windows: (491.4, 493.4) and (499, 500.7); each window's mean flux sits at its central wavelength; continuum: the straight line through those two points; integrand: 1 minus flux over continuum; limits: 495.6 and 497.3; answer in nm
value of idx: -0.02 nm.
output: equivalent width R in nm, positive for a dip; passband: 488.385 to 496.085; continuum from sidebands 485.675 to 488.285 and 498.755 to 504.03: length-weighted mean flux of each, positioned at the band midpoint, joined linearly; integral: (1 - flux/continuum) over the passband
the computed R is -0.08 nm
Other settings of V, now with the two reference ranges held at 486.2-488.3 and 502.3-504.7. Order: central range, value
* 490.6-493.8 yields -0.01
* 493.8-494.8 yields 0.00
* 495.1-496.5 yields 0.01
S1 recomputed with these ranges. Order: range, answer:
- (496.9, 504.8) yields 4.23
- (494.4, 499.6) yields 4.33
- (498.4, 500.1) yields 4.27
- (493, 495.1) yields 4.36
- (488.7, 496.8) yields 4.41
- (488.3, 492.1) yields 4.53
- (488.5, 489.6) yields 4.53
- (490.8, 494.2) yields 4.4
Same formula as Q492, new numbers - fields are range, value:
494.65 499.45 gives 4.031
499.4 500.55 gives 3.893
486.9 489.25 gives 4.37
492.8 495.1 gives 4.166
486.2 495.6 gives 4.032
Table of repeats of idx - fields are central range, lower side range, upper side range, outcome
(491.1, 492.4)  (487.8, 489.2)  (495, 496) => 0.00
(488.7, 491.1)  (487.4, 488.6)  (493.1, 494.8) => -0.02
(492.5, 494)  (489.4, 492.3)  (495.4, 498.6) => 0.05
